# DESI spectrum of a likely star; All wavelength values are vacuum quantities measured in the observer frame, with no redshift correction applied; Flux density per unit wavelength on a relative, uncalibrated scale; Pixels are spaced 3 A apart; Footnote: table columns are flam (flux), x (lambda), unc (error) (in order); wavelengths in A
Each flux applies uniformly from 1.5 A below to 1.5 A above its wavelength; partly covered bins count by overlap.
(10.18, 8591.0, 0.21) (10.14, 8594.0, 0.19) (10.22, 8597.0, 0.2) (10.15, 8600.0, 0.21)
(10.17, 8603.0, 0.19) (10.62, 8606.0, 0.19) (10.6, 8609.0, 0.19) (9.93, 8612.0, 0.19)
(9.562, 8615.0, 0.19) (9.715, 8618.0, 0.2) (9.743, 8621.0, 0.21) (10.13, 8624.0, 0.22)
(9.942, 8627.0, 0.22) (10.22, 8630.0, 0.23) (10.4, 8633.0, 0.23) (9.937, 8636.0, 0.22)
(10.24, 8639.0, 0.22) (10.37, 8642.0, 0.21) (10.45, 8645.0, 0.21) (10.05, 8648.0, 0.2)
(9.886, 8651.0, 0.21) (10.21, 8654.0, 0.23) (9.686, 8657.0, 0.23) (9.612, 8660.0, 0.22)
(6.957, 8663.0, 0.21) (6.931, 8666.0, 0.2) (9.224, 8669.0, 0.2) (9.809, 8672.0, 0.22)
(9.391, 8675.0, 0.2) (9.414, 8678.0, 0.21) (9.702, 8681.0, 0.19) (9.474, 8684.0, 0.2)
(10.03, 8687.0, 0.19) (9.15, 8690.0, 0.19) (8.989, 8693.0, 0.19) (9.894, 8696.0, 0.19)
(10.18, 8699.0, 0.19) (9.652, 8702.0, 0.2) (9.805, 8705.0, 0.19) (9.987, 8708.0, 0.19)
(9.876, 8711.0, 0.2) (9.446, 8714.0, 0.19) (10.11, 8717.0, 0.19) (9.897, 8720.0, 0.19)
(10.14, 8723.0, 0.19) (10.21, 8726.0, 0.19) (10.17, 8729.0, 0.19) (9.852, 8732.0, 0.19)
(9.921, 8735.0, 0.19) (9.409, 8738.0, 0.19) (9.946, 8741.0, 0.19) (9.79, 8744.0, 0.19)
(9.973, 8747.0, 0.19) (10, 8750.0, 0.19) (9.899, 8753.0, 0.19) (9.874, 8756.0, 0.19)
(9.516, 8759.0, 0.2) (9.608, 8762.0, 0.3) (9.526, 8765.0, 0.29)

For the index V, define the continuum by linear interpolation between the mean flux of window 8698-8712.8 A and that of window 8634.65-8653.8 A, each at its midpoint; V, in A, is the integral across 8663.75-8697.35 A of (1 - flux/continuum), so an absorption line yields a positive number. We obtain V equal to 2.60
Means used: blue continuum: 10.2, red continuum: 9.88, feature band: 9.22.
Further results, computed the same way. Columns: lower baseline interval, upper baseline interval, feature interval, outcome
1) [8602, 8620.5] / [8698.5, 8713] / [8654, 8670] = 2.2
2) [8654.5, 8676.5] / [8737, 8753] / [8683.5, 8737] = -2.3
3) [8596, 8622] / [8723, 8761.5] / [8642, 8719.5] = 3.4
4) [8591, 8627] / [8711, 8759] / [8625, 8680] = 2.3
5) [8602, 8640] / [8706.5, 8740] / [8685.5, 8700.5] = 0.5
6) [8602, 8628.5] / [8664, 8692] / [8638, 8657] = -1.1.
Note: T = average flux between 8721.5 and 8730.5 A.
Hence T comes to 10.2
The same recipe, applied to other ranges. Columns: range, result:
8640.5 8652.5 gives 10.2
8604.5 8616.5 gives 10.2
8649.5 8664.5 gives 9.27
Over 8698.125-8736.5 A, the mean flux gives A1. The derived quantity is 9.94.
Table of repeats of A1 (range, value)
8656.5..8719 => 9.4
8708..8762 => 9.88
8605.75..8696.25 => 9.67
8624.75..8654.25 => 10.2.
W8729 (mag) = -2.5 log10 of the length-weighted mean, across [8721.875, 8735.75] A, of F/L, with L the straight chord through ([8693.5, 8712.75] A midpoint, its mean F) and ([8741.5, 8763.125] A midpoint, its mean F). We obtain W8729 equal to -0.03 mag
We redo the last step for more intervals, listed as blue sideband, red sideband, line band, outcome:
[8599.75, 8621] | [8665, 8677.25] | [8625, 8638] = -0.049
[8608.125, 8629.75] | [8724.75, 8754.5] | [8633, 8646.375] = -0.035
